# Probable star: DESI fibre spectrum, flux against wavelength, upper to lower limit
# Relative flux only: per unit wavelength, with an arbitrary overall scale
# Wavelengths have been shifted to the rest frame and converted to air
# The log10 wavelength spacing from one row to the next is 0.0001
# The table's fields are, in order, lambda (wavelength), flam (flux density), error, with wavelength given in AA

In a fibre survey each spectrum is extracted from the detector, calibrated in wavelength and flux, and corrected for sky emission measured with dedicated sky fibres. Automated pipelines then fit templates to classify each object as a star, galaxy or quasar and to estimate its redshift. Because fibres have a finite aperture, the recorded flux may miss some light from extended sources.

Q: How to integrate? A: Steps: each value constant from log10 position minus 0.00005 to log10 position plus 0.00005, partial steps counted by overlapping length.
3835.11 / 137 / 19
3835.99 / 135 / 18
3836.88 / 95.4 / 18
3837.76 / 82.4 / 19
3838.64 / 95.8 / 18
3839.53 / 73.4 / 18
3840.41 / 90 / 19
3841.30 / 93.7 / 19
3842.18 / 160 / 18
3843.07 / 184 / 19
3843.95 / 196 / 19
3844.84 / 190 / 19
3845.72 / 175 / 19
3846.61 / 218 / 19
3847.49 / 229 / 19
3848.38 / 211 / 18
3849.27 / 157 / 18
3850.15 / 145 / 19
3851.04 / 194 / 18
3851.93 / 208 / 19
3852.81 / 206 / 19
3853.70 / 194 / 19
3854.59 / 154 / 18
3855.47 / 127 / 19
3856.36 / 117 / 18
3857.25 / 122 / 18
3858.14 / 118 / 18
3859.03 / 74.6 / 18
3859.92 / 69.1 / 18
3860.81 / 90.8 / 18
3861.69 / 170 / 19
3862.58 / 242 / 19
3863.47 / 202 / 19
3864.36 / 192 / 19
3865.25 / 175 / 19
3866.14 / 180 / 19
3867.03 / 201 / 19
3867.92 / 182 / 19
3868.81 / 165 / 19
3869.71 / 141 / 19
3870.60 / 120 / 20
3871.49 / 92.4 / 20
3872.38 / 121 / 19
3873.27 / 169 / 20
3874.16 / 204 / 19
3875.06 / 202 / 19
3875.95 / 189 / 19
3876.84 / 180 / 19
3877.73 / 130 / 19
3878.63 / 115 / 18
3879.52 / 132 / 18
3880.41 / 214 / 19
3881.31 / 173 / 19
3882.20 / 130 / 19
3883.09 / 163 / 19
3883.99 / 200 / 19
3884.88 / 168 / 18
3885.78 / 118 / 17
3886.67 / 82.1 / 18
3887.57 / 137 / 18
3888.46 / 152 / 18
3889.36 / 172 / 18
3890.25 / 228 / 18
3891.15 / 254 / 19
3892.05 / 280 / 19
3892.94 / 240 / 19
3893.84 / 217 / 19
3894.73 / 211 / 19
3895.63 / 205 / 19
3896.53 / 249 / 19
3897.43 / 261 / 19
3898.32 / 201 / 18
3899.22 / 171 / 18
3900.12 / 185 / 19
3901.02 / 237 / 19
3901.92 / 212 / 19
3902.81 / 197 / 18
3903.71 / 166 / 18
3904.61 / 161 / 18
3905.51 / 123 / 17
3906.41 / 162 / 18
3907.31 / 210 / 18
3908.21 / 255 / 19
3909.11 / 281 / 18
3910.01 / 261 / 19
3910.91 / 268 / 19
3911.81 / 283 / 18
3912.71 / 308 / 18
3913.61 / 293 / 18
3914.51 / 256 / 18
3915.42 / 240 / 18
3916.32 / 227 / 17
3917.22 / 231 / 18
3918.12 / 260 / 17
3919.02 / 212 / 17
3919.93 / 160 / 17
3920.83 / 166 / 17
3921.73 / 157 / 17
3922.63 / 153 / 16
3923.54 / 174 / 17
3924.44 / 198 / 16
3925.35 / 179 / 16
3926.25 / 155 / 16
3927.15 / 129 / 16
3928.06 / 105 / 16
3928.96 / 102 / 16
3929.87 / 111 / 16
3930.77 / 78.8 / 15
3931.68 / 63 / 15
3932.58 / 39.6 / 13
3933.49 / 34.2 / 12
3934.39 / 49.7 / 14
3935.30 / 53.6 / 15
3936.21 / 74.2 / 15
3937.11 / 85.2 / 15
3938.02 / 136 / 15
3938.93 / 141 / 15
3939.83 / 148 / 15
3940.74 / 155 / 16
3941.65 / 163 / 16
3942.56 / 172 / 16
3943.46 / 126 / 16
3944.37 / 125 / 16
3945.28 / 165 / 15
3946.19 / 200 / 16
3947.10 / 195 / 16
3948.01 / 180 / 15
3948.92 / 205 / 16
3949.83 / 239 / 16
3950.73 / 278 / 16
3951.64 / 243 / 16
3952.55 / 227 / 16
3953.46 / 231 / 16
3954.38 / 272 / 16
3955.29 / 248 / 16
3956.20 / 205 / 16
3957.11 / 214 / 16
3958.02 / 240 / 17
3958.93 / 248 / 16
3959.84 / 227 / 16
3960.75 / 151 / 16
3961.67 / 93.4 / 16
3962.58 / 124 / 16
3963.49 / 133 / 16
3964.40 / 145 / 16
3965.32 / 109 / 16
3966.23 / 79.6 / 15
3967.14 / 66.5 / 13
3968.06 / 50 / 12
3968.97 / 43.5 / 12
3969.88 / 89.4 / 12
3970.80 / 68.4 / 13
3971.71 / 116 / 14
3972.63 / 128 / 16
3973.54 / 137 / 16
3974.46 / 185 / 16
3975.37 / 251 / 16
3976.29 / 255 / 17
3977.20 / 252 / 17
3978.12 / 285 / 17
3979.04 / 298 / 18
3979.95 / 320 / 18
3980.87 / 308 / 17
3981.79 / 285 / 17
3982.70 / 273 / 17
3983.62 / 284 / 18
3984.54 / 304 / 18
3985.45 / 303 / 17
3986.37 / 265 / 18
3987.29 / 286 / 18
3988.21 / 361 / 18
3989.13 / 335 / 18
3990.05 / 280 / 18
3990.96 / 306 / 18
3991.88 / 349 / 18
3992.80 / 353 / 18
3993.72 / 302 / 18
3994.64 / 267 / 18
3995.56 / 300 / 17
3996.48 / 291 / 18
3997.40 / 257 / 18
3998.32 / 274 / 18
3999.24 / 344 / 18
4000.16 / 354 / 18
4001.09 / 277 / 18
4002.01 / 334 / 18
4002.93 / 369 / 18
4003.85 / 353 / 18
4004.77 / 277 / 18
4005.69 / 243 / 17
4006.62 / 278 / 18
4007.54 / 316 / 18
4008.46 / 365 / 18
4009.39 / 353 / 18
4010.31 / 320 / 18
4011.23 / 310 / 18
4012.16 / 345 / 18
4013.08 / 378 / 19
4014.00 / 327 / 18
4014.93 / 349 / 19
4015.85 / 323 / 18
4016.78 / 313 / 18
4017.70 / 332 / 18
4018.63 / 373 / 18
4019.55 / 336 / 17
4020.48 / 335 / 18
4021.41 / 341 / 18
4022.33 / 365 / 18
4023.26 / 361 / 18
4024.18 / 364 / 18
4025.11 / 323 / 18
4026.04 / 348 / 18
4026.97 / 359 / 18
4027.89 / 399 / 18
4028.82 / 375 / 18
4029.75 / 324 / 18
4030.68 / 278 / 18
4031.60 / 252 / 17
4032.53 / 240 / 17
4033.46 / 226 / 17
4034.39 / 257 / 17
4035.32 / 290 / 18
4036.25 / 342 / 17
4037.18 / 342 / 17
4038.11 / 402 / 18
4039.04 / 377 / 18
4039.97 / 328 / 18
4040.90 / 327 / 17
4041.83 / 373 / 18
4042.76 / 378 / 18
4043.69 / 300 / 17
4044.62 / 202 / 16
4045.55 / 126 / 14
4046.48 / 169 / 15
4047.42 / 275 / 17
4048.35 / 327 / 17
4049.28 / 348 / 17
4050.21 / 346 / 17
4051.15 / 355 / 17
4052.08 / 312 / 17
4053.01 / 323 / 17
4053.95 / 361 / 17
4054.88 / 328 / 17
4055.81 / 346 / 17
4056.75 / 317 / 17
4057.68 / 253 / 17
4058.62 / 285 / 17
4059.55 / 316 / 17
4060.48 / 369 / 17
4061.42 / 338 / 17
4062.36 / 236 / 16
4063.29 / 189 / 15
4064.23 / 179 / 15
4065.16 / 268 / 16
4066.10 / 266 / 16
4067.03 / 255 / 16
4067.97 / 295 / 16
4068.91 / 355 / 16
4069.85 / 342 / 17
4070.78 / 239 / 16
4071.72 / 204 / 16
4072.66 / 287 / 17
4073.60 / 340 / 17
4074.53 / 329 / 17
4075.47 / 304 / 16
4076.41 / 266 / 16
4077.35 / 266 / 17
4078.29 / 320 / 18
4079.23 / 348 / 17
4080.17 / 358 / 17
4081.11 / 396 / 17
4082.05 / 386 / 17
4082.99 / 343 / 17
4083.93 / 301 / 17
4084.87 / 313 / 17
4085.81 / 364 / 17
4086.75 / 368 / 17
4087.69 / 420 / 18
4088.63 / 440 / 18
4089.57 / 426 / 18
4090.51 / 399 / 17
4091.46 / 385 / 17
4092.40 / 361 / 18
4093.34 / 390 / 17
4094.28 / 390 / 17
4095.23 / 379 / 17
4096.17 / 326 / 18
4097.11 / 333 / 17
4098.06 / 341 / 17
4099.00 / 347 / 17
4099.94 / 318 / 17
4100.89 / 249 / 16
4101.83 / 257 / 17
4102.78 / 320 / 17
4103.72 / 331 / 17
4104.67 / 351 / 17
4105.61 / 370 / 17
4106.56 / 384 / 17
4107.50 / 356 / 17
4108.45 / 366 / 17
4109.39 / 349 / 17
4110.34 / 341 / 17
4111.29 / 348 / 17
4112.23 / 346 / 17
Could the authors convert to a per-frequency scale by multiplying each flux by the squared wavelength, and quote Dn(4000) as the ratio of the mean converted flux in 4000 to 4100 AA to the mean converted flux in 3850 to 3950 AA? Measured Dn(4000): 2.04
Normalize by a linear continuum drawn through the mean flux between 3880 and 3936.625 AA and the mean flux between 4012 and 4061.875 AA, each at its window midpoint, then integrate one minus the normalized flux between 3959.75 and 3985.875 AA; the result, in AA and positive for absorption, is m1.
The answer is 7.2 AA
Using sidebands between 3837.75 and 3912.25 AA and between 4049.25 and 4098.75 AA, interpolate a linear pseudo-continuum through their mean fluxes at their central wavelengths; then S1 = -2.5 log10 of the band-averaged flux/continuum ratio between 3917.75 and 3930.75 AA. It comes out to 0.32 mag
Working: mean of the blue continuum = 176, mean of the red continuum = 326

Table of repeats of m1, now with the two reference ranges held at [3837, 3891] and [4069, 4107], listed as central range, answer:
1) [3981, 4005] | -4.1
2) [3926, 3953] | 10.0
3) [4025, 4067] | 0.2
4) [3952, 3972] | 6.9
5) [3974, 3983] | -0.7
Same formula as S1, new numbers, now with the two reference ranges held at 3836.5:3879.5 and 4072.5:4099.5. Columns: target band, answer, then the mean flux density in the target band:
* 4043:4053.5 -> 0.139 mag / 282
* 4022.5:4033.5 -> -0.079 mag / 326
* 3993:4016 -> -0.123 mag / 317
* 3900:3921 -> -0.121 mag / 224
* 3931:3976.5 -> 0.496 mag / 151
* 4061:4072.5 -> 0.264 mag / 264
